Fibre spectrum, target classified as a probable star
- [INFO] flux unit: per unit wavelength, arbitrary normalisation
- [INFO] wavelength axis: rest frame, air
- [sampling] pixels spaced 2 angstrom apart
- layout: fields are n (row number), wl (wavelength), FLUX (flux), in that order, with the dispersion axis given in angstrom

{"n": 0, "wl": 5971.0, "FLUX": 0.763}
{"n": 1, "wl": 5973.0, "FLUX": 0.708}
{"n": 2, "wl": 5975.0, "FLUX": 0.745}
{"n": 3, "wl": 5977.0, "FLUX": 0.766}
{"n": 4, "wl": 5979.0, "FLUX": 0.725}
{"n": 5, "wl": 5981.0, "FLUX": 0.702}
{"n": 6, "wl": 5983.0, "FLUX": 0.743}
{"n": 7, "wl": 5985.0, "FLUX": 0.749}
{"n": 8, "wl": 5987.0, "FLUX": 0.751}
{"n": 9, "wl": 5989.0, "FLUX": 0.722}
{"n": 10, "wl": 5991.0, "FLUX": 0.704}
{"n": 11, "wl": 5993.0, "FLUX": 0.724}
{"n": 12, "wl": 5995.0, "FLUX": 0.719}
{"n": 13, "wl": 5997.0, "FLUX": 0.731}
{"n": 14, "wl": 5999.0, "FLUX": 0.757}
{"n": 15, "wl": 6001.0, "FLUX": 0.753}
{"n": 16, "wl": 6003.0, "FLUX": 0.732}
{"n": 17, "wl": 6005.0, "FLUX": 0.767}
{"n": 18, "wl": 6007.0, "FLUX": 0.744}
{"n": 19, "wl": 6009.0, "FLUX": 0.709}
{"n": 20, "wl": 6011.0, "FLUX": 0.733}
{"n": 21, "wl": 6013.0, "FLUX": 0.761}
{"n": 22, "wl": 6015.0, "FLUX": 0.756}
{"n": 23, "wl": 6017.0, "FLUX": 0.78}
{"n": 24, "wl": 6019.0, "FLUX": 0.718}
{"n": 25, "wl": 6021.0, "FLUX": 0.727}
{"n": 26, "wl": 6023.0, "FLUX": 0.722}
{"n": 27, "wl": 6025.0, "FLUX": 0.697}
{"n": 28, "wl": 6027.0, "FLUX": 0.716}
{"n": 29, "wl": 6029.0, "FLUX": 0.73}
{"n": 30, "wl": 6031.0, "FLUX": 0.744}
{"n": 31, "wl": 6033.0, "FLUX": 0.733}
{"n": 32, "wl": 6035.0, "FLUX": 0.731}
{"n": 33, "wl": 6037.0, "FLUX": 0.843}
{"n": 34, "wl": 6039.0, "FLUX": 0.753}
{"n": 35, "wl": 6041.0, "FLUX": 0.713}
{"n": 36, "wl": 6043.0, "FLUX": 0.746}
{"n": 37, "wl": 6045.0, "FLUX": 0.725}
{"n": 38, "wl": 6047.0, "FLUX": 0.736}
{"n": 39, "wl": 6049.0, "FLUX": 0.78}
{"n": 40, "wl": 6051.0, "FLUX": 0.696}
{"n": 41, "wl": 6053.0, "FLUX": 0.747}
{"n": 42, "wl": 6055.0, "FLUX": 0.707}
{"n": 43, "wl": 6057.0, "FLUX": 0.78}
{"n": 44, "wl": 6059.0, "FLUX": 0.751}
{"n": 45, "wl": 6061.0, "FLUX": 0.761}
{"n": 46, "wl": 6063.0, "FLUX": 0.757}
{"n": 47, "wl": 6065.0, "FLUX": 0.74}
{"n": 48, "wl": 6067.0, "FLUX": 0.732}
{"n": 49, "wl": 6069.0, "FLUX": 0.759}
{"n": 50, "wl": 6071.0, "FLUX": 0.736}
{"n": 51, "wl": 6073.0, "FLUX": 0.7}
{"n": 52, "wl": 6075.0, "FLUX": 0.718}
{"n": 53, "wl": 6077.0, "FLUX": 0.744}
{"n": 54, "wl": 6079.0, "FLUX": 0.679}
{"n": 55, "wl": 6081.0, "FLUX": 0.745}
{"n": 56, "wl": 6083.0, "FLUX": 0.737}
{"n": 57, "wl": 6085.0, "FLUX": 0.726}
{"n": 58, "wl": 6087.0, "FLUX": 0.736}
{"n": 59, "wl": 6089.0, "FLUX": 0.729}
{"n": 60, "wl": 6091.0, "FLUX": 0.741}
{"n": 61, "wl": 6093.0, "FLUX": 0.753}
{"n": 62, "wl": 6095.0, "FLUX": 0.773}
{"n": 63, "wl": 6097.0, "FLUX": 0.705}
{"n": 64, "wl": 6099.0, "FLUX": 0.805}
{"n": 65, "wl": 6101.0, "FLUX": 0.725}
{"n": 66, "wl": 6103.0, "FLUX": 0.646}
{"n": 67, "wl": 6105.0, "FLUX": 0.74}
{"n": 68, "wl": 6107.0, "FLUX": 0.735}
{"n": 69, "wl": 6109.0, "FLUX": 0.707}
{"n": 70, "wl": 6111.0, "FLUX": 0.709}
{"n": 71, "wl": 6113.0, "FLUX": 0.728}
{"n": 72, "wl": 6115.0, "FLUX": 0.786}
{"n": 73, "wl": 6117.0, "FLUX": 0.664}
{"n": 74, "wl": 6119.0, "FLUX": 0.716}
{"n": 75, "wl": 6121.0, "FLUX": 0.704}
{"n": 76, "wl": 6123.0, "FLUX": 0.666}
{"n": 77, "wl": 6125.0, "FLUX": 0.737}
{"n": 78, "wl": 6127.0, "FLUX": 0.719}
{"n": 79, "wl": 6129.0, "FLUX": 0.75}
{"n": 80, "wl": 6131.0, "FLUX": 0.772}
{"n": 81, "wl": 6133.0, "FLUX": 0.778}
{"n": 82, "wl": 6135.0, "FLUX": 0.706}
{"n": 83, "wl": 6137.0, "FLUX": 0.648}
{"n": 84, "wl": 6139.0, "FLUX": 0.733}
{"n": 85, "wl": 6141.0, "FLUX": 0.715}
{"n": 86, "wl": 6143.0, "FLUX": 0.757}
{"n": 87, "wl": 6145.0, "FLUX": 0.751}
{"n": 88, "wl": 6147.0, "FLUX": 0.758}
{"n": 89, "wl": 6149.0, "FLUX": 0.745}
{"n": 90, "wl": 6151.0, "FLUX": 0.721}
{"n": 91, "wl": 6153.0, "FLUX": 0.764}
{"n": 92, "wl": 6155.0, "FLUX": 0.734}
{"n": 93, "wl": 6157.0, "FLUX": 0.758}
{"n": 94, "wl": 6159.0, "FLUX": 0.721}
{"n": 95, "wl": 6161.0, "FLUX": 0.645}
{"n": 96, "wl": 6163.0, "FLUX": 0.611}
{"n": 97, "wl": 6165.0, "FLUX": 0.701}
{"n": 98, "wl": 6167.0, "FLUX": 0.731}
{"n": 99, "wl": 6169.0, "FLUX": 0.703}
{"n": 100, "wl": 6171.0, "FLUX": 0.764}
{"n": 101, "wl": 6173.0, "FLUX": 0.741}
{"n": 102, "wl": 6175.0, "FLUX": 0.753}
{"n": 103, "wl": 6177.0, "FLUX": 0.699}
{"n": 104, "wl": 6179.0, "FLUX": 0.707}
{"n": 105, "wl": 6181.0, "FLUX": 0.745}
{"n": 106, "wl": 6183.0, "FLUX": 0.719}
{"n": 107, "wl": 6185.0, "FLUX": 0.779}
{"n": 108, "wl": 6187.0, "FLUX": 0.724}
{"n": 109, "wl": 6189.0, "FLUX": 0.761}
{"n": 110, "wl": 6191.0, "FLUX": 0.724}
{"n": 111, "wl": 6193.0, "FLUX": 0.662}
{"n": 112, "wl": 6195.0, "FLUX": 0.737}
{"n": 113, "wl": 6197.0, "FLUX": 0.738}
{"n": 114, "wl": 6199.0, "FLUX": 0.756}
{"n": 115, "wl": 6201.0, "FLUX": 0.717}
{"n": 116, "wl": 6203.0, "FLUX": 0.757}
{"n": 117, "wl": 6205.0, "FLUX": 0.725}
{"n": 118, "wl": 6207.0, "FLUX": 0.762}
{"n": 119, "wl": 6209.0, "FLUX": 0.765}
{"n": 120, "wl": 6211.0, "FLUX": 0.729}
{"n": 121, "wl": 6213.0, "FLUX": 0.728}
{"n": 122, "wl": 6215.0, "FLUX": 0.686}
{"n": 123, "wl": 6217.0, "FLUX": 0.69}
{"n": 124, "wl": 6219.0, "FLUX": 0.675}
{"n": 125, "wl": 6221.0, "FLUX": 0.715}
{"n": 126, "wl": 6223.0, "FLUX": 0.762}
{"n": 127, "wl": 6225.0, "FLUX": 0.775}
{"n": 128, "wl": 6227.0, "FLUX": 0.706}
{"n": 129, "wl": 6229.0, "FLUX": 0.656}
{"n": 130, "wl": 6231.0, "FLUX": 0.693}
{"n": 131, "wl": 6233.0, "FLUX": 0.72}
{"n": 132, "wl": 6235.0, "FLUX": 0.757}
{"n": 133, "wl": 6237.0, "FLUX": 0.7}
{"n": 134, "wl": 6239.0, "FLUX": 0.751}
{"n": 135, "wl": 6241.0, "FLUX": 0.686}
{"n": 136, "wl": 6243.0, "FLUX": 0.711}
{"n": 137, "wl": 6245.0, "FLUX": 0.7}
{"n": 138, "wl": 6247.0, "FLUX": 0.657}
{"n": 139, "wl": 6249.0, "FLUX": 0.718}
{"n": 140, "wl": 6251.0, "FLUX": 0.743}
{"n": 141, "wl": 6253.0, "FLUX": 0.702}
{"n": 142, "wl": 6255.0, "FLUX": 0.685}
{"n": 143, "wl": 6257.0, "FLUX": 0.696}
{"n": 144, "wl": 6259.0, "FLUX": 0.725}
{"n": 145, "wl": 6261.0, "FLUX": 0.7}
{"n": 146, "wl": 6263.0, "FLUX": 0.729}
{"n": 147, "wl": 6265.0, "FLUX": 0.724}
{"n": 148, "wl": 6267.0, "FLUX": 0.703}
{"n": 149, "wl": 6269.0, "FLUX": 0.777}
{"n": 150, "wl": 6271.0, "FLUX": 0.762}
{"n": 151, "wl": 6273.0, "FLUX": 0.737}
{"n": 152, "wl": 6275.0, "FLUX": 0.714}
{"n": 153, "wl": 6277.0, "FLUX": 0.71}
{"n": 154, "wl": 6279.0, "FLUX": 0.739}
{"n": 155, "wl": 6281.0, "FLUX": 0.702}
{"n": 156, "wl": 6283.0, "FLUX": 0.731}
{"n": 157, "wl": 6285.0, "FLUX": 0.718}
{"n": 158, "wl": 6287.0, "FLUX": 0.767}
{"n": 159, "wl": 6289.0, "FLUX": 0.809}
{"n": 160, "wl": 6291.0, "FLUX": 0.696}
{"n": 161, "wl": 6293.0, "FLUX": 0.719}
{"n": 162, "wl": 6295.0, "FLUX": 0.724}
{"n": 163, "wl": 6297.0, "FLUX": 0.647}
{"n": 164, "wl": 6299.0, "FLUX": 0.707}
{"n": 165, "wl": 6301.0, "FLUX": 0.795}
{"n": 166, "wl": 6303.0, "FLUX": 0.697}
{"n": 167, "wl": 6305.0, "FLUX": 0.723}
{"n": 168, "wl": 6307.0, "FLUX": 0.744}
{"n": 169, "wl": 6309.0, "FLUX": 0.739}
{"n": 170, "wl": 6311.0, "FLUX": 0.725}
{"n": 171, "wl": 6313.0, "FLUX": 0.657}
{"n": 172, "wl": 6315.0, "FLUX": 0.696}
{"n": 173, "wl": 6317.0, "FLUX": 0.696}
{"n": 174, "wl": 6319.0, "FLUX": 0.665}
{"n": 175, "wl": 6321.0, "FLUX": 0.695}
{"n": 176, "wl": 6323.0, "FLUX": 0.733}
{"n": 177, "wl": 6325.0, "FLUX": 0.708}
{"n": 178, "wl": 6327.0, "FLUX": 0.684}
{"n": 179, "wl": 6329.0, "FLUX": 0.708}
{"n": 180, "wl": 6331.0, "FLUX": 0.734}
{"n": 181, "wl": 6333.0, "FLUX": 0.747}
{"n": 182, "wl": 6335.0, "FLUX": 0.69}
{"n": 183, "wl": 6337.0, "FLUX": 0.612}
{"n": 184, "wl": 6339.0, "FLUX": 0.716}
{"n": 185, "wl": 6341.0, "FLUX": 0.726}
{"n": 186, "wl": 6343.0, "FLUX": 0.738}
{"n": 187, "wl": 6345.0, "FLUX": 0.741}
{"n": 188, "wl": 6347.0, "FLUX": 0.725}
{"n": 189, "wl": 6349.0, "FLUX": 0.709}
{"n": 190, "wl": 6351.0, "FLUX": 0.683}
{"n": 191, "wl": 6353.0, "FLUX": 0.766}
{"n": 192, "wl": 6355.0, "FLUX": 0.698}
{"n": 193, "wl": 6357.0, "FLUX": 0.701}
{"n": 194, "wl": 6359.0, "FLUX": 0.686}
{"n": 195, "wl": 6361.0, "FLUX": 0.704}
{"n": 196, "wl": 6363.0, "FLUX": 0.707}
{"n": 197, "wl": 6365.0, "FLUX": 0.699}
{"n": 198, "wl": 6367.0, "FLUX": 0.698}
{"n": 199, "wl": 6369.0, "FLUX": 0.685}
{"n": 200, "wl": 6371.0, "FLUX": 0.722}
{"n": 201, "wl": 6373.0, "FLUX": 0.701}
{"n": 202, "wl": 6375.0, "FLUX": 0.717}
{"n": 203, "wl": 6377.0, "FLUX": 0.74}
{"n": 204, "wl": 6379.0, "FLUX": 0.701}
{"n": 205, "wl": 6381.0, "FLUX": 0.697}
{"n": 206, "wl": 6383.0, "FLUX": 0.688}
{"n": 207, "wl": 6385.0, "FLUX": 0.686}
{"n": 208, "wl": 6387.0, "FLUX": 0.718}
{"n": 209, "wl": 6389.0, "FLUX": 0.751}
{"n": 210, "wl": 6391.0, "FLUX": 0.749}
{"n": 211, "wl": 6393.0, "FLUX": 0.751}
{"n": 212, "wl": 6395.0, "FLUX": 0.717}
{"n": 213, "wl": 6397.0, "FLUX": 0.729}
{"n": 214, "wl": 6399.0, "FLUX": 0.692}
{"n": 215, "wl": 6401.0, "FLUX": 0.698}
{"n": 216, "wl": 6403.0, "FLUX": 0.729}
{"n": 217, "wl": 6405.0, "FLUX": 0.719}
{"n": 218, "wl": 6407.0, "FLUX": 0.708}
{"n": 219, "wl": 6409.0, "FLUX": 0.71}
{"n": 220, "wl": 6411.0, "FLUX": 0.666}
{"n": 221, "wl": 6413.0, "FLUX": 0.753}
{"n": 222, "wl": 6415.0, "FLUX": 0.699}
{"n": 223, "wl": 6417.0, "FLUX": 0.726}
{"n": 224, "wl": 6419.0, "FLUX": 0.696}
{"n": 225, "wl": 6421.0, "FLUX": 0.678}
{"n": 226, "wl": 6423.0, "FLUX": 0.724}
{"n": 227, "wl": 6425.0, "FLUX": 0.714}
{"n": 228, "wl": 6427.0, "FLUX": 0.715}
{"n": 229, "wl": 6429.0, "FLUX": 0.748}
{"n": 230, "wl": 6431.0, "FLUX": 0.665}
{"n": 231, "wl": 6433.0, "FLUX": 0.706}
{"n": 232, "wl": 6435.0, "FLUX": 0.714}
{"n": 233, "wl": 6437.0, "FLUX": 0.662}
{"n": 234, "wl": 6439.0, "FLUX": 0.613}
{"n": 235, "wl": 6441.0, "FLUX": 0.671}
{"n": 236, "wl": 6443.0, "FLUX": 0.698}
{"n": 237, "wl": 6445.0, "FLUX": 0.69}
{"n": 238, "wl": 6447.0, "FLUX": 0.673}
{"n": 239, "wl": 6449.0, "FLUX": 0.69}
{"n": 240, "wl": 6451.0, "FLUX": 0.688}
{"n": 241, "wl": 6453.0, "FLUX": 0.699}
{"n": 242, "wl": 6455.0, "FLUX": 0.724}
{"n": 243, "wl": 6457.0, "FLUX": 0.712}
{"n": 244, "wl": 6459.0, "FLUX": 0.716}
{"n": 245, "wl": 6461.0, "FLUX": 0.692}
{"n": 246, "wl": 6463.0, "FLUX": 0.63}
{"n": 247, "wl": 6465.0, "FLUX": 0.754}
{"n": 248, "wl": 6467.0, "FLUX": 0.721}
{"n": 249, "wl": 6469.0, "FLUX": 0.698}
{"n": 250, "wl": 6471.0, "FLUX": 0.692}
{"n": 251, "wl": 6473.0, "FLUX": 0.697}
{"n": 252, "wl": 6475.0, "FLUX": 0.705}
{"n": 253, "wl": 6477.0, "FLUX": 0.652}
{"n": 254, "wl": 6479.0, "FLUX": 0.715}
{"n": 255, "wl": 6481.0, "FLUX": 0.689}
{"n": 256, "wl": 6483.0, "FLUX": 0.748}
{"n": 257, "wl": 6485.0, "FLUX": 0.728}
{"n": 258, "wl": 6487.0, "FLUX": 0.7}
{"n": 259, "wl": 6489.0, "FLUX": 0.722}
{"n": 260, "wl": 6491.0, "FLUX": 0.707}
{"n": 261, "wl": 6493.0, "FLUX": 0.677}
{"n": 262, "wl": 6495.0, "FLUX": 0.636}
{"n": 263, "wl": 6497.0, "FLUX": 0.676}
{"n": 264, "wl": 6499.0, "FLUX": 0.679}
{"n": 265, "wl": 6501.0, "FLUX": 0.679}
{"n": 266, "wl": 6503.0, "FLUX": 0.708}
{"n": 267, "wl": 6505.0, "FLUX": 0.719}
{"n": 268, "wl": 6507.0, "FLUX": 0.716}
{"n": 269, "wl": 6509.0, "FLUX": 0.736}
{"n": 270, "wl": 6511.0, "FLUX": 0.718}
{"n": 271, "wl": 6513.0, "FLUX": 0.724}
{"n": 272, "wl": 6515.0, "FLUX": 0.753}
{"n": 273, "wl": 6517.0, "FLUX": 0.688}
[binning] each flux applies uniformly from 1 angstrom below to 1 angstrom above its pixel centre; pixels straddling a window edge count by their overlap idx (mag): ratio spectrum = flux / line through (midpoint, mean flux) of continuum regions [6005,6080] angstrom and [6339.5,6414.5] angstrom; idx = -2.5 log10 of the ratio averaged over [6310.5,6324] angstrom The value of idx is 0.04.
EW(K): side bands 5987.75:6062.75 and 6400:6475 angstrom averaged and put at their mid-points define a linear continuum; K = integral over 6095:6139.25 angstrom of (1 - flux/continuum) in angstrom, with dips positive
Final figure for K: 0.47 angstrom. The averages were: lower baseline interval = 0.739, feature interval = 0.723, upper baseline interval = 0.7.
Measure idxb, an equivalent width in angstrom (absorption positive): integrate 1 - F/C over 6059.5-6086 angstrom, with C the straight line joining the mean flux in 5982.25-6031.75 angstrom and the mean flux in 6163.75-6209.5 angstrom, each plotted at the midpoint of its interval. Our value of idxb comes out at 0.0 angstrom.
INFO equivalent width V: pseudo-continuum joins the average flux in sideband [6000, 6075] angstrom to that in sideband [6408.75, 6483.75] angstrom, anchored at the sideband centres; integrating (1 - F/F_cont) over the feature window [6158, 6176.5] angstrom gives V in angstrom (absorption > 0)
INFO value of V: 0.5 angstrom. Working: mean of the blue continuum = 0.741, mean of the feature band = 0.708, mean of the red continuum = 0.698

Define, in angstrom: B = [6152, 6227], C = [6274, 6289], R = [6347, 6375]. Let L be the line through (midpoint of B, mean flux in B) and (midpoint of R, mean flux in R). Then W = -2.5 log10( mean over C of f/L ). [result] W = -0.02 mag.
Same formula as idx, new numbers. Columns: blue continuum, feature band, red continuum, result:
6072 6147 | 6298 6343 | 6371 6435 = 0.01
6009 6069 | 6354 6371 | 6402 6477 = 0.01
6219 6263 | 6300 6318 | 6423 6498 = -0.02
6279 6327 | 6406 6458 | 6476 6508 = 0.01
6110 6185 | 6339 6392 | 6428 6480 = -0.02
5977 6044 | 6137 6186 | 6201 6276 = 0.00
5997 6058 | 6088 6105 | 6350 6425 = 0.00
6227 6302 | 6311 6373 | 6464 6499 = 0.01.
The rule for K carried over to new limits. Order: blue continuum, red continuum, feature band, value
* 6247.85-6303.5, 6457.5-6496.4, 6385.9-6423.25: -0.44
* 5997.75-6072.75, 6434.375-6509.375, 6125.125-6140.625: 0.05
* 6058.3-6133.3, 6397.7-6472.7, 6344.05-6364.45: -0.13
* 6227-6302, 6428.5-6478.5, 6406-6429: -0.42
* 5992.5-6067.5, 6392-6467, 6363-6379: -0.01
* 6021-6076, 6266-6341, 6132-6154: -0.10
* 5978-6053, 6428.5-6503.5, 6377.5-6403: -0.54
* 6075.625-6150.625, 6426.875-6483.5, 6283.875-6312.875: -0.68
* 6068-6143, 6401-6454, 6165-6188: -0.36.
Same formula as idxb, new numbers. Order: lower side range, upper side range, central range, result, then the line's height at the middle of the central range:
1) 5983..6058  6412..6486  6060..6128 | 0.37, 0.732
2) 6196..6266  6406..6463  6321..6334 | -0.16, 0.708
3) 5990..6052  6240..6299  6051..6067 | -0.21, 0.735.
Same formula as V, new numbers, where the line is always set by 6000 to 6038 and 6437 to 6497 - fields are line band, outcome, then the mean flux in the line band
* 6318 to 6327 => 0.14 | 0.698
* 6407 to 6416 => -0.10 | 0.707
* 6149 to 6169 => 0.43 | 0.711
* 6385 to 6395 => -0.46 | 0.734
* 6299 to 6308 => -0.32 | 0.736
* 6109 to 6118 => 0.14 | 0.72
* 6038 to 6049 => 0.01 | 0.739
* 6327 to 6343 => 0.05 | 0.706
